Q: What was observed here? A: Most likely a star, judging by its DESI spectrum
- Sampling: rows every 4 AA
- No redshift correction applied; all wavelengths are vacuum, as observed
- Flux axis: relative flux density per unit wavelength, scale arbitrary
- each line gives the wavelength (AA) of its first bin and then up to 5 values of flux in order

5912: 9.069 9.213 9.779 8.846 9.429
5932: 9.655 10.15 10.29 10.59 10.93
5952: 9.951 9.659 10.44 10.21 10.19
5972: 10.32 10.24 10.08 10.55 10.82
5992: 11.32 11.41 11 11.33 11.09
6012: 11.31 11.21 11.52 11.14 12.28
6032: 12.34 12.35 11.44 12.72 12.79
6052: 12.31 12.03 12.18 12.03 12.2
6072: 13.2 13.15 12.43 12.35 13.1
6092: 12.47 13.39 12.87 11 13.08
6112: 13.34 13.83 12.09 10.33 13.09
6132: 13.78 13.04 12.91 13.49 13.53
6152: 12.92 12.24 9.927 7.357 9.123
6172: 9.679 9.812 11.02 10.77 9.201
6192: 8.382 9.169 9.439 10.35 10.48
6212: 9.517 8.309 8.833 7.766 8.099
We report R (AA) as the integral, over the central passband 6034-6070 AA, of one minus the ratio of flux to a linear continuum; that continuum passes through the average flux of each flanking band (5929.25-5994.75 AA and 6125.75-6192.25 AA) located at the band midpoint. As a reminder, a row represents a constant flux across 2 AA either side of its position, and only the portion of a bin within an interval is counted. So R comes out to -4.9 AA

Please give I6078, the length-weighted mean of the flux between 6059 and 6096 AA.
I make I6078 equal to 12.6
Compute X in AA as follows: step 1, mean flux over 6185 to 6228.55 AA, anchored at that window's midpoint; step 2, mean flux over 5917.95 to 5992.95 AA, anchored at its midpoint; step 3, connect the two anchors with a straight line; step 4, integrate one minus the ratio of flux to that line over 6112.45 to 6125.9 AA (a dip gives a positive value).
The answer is -3.9 AA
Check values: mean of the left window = 10.2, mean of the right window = 9.12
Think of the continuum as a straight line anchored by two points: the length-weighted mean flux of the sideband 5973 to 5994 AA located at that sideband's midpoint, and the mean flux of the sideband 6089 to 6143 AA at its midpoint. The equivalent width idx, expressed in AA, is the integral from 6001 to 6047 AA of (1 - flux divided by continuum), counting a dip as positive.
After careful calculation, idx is -1.9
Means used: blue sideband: 10.6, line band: 11.7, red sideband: 12.7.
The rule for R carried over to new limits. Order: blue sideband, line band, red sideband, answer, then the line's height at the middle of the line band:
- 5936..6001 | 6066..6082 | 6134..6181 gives -2.68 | 10.9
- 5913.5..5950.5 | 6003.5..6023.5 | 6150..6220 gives -2.89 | 9.86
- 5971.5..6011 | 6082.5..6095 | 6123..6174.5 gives -1.50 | 11.3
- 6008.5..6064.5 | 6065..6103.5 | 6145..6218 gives -4.62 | 11.3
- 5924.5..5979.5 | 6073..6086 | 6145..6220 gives -3.33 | 10.1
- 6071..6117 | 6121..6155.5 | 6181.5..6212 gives -4.15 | 11.5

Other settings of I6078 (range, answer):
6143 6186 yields 10.8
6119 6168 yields 11.9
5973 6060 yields 11.5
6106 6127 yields 12.6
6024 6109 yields 12.4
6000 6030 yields 11.4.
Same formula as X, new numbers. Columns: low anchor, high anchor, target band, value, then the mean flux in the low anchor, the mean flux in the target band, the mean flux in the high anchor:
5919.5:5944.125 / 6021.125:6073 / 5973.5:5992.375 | 0.5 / 9.76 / 10.5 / 12.2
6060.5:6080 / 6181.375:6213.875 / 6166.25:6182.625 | 0.4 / 12.6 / 9.95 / 9.69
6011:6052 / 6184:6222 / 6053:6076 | -1.9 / 11.9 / 12.4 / 9.38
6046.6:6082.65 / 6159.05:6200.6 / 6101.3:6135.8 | -4.9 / 12.5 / 12.6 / 9.43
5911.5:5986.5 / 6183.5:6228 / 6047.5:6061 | -3.7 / 10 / 12.3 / 9.19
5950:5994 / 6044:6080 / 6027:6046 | -0.5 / 10.3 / 12.2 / 12.5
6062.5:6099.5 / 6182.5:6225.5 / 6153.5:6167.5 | 0.9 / 12.7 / 9.87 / 9.29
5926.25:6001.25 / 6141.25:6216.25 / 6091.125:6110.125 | -4.1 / 10.4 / 12.6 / 10.3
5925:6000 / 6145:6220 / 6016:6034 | -2.6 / 10.3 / 11.8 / 10.1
